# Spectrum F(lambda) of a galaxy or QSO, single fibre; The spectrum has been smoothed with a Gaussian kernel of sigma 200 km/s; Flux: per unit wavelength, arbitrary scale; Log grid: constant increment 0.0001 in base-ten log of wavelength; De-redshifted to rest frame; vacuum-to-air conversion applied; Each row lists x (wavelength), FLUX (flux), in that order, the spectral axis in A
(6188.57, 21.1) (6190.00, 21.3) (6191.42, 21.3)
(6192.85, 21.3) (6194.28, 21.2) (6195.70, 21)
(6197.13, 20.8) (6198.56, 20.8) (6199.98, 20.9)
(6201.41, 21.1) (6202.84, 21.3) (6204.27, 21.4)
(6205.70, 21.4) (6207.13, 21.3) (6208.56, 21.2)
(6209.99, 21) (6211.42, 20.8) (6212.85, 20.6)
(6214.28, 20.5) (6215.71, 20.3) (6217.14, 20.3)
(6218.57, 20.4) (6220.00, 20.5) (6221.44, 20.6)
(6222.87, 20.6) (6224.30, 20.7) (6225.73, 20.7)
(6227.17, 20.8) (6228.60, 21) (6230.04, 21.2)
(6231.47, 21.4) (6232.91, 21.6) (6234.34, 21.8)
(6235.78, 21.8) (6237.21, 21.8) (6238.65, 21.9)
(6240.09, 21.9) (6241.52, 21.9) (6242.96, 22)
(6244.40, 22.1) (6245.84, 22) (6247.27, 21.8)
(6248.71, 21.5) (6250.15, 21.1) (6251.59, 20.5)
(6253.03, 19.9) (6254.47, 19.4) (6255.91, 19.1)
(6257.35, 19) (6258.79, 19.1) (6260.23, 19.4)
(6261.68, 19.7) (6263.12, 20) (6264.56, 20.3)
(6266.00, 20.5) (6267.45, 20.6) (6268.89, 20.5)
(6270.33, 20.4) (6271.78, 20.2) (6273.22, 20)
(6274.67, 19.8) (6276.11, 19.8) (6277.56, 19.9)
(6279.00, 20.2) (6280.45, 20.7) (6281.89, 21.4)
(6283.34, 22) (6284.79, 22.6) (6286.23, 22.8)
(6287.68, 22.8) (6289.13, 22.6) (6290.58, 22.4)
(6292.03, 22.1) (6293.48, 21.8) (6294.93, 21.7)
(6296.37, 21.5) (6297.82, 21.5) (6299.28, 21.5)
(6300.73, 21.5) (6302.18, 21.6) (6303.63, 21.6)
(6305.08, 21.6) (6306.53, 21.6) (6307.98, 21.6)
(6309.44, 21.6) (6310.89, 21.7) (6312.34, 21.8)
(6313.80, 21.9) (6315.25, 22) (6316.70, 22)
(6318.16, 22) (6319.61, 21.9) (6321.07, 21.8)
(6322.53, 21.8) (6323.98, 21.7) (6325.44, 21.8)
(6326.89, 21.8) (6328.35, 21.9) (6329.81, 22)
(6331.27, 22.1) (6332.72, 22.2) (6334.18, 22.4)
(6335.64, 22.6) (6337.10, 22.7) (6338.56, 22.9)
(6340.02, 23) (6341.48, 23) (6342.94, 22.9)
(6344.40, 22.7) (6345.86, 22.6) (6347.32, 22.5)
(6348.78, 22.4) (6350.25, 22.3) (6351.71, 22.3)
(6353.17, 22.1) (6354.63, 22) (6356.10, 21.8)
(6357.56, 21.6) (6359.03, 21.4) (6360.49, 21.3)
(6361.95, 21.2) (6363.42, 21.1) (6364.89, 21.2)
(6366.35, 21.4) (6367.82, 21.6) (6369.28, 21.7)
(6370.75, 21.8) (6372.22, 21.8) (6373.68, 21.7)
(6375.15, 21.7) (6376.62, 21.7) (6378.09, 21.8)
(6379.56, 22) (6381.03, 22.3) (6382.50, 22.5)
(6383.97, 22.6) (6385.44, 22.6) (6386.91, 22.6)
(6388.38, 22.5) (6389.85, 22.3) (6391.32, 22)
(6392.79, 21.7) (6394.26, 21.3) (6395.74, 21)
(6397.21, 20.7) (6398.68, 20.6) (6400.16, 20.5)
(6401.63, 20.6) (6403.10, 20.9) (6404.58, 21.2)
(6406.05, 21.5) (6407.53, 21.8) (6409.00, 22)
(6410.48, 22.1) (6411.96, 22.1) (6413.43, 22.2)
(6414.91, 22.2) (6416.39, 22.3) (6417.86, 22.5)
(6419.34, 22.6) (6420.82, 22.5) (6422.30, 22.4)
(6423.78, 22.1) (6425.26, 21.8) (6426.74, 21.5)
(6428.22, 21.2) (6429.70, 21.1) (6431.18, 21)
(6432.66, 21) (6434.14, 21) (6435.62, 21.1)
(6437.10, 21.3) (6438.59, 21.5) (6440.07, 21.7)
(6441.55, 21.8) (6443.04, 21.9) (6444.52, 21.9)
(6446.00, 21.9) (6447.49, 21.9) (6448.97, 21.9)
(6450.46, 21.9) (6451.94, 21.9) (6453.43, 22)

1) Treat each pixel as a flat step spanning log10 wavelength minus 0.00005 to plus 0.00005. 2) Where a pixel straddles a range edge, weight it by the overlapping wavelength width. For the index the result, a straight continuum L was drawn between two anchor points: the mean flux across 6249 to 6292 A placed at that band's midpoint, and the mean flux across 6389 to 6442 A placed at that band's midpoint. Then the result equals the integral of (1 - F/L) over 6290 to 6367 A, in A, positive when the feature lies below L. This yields -3.5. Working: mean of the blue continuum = 20.6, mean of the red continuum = 21.6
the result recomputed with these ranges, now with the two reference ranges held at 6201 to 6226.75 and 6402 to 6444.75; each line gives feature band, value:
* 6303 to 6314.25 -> -0.2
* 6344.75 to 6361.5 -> -0.5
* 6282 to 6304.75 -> -0.9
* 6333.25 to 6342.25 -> -0.6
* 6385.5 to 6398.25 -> -0.1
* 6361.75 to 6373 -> 0.0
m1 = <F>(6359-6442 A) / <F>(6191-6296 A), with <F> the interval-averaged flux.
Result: 1.03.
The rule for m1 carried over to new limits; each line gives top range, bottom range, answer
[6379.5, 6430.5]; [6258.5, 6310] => 1.03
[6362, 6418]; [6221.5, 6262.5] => 1.04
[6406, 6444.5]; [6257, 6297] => 1.04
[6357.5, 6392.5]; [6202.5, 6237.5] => 1.04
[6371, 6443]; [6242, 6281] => 1.07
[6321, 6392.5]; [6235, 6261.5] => 1.06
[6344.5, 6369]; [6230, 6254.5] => 1.02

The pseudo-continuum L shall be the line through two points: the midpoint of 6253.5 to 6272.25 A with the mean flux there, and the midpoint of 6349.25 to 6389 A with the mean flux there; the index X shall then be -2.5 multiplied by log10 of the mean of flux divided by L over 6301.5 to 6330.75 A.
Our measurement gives -0.05 mag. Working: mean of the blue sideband 19.9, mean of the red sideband 21.9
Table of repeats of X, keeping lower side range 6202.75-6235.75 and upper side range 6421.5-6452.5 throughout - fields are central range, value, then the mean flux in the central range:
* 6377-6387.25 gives -0.04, 22.3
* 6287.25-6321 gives -0.03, 21.8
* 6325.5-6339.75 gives -0.05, 22.3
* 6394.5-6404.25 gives 0.04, 20.8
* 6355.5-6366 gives 0.00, 21.4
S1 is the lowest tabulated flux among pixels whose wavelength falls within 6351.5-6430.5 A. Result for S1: 20.5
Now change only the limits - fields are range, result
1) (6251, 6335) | 19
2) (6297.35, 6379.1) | 21.1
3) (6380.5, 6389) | 22.3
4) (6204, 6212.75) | 20.8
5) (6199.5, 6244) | 20.3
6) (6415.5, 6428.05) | 21.5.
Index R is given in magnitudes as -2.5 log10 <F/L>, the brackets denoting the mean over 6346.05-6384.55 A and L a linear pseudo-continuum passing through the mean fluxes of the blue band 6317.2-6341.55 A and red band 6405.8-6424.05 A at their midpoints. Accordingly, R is 0.017 mag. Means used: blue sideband 22.2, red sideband 22.2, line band 21.8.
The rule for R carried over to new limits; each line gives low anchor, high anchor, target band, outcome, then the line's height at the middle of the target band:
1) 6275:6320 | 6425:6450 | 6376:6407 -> -0.01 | 21.6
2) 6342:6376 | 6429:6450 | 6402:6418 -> -0.01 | 21.6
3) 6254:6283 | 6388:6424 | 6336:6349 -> -0.09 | 20.9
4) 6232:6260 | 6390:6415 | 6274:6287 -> 0.00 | 21.1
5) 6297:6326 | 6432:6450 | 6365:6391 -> -0.02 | 21.6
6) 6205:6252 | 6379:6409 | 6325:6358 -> -0.04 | 21.5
